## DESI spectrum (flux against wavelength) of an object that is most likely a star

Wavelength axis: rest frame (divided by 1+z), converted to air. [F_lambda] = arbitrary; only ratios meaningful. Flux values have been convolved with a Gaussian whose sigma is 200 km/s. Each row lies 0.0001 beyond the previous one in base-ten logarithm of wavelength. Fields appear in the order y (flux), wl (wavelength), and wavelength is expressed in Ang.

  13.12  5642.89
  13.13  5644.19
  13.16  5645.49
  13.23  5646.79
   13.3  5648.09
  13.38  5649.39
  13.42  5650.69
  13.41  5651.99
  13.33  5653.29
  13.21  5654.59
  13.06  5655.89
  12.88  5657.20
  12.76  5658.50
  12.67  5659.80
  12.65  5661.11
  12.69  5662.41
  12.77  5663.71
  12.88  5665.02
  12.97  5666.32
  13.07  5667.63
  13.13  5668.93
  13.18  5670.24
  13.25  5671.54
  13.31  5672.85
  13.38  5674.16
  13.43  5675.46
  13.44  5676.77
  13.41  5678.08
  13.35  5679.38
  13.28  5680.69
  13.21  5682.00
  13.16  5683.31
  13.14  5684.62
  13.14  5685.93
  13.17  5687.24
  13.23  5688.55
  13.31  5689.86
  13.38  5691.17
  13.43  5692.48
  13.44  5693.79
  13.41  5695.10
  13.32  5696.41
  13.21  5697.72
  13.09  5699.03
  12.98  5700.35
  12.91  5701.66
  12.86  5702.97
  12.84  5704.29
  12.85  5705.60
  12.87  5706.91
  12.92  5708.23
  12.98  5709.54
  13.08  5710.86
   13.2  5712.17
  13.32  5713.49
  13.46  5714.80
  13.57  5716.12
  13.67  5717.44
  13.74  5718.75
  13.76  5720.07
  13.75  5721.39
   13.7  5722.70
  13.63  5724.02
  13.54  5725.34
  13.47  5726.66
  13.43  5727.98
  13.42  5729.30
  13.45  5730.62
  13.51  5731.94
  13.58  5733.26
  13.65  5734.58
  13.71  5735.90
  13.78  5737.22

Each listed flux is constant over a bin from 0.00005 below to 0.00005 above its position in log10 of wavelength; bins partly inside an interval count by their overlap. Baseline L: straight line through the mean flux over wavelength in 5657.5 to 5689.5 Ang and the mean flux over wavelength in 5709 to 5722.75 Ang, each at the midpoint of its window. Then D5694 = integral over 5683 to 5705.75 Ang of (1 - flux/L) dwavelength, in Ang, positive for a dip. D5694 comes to 0.2 Ang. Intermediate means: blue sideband 13.1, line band 13.2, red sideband 13.5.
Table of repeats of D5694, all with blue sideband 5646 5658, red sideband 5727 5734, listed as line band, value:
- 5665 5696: 0.2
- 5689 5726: 0.3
